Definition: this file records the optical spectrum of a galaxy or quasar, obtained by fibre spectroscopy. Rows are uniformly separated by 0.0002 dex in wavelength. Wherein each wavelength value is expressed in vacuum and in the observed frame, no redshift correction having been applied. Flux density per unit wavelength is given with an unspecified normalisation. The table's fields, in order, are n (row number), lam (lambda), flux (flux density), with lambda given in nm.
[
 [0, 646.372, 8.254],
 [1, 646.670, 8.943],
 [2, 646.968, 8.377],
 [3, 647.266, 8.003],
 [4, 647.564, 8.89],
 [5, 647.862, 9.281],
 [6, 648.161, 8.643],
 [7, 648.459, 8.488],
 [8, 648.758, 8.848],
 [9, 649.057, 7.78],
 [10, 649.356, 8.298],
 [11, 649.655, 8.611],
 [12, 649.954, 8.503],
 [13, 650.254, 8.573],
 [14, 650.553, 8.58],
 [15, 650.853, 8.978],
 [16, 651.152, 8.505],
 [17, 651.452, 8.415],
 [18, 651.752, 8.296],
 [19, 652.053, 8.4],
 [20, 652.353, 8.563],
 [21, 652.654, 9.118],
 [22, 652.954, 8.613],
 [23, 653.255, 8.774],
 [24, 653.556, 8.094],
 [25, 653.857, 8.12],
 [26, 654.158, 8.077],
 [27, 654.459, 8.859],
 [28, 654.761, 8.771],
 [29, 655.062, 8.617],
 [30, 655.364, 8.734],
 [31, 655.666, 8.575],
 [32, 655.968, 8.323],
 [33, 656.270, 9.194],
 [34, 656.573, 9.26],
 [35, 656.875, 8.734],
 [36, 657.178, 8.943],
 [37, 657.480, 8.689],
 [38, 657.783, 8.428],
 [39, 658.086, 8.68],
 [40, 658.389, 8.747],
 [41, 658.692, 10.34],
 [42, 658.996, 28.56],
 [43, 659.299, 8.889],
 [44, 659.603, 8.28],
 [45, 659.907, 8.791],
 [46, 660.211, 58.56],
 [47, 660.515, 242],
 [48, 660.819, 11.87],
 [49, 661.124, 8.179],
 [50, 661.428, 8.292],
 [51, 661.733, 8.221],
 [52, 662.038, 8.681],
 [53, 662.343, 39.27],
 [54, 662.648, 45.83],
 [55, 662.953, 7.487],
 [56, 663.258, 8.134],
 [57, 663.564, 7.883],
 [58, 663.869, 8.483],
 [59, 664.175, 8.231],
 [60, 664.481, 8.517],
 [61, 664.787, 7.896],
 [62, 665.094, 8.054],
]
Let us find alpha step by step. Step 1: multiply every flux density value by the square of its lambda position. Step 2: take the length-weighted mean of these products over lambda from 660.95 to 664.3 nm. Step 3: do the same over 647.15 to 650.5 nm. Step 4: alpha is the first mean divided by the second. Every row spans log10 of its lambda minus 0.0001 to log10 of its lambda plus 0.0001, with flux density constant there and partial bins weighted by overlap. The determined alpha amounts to 1.8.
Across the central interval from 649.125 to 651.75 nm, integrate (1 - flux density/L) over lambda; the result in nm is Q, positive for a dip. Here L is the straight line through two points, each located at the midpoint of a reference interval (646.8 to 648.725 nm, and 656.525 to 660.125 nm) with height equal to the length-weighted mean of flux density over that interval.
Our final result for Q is 0.231 nm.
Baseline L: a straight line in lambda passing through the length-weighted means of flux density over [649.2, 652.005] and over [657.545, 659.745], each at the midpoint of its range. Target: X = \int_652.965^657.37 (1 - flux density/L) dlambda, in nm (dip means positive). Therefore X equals 0.69 nm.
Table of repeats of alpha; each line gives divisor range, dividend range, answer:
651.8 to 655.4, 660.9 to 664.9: 1.62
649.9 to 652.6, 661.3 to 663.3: 2.26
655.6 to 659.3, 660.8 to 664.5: 1.35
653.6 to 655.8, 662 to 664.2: 2.13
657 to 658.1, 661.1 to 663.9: 1.83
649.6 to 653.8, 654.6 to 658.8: 1.05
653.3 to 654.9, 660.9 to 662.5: 1.77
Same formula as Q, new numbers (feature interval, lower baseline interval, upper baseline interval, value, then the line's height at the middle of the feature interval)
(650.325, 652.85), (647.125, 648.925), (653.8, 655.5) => 0.00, 8.61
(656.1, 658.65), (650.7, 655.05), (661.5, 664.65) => 0.54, 11.3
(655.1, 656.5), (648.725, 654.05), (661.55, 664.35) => 0.31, 11.2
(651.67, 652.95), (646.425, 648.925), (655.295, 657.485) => 0.02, 8.74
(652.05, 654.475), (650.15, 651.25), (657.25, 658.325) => 0.05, 8.66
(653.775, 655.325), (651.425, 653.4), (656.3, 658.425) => 0.03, 8.69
